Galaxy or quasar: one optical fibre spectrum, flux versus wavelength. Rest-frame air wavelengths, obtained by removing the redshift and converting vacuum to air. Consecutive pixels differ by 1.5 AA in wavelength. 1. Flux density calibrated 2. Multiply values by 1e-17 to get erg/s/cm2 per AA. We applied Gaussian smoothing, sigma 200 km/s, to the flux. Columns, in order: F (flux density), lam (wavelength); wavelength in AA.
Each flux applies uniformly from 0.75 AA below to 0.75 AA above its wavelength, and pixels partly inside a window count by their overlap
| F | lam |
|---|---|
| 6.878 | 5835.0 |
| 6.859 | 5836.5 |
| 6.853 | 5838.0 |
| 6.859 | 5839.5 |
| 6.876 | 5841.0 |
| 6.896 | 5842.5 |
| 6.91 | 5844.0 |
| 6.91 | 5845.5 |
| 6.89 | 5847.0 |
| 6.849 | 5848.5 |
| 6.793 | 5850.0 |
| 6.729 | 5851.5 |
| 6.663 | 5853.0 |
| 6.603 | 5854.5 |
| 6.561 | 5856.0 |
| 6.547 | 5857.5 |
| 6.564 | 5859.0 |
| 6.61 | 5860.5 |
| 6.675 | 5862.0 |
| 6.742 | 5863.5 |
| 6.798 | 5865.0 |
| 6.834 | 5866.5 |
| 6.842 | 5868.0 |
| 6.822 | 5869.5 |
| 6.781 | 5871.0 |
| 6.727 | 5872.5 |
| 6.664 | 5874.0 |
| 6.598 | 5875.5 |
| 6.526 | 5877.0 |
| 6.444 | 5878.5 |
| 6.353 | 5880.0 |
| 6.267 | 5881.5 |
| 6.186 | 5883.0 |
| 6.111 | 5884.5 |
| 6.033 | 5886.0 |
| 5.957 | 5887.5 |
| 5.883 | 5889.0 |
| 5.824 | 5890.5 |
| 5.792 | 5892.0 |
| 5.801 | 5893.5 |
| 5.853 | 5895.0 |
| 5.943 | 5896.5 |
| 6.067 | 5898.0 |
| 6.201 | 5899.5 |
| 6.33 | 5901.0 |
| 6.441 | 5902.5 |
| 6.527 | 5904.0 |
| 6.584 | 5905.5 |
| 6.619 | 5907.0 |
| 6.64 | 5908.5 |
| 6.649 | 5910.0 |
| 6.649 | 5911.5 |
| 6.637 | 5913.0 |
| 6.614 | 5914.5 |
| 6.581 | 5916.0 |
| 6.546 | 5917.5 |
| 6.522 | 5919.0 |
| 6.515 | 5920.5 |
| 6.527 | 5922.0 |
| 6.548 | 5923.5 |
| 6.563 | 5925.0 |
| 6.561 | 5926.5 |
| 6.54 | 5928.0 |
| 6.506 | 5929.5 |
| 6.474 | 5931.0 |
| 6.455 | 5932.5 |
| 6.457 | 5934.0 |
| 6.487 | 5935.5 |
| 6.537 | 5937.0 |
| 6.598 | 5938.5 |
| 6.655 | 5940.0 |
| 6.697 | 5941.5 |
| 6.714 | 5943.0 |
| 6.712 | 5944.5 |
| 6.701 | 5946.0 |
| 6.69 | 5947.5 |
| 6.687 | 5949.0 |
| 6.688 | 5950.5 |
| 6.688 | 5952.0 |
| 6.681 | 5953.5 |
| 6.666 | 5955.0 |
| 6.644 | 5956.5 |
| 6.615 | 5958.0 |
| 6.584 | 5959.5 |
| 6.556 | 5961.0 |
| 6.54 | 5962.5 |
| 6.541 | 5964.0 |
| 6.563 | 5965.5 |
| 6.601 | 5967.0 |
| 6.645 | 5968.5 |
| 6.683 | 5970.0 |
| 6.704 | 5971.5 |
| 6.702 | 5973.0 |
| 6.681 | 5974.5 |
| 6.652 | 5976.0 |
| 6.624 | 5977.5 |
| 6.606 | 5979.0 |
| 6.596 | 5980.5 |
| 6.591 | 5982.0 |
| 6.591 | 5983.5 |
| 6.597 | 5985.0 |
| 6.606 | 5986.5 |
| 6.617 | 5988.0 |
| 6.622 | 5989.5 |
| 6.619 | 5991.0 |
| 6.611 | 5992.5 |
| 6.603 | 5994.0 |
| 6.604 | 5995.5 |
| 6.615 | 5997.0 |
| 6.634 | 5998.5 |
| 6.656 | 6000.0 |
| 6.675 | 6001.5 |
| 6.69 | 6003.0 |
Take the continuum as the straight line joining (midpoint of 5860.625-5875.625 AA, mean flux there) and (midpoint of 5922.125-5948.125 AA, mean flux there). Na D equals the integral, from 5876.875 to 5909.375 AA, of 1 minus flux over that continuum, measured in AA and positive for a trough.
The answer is 2.4 AA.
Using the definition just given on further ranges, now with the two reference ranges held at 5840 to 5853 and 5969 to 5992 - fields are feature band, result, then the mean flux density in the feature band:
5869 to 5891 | 1.4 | 6.35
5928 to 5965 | 0.4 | 6.61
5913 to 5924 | 0.3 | 6.56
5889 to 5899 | 1.3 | 5.89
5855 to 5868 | 0.3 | 6.68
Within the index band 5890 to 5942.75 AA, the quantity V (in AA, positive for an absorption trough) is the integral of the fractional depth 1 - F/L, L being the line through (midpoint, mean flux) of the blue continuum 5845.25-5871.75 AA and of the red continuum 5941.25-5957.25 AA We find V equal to 2.1 AA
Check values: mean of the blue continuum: 6.73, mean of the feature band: 6.43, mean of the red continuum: 6.69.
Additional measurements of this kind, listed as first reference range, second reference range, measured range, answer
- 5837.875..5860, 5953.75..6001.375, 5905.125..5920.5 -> 0.2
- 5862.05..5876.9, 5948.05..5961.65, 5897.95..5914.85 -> 0.5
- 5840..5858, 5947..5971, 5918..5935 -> 0.4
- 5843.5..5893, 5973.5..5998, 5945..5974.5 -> -0.2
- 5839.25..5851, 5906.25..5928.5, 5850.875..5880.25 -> 0.6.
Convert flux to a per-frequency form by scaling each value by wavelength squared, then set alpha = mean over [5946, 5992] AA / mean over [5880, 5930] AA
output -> 1.07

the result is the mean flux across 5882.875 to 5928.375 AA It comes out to 6.33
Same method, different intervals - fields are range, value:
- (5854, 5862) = 6.59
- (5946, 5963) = 6.64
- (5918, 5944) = 6.55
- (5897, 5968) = 6.56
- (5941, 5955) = 6.69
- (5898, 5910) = 6.46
